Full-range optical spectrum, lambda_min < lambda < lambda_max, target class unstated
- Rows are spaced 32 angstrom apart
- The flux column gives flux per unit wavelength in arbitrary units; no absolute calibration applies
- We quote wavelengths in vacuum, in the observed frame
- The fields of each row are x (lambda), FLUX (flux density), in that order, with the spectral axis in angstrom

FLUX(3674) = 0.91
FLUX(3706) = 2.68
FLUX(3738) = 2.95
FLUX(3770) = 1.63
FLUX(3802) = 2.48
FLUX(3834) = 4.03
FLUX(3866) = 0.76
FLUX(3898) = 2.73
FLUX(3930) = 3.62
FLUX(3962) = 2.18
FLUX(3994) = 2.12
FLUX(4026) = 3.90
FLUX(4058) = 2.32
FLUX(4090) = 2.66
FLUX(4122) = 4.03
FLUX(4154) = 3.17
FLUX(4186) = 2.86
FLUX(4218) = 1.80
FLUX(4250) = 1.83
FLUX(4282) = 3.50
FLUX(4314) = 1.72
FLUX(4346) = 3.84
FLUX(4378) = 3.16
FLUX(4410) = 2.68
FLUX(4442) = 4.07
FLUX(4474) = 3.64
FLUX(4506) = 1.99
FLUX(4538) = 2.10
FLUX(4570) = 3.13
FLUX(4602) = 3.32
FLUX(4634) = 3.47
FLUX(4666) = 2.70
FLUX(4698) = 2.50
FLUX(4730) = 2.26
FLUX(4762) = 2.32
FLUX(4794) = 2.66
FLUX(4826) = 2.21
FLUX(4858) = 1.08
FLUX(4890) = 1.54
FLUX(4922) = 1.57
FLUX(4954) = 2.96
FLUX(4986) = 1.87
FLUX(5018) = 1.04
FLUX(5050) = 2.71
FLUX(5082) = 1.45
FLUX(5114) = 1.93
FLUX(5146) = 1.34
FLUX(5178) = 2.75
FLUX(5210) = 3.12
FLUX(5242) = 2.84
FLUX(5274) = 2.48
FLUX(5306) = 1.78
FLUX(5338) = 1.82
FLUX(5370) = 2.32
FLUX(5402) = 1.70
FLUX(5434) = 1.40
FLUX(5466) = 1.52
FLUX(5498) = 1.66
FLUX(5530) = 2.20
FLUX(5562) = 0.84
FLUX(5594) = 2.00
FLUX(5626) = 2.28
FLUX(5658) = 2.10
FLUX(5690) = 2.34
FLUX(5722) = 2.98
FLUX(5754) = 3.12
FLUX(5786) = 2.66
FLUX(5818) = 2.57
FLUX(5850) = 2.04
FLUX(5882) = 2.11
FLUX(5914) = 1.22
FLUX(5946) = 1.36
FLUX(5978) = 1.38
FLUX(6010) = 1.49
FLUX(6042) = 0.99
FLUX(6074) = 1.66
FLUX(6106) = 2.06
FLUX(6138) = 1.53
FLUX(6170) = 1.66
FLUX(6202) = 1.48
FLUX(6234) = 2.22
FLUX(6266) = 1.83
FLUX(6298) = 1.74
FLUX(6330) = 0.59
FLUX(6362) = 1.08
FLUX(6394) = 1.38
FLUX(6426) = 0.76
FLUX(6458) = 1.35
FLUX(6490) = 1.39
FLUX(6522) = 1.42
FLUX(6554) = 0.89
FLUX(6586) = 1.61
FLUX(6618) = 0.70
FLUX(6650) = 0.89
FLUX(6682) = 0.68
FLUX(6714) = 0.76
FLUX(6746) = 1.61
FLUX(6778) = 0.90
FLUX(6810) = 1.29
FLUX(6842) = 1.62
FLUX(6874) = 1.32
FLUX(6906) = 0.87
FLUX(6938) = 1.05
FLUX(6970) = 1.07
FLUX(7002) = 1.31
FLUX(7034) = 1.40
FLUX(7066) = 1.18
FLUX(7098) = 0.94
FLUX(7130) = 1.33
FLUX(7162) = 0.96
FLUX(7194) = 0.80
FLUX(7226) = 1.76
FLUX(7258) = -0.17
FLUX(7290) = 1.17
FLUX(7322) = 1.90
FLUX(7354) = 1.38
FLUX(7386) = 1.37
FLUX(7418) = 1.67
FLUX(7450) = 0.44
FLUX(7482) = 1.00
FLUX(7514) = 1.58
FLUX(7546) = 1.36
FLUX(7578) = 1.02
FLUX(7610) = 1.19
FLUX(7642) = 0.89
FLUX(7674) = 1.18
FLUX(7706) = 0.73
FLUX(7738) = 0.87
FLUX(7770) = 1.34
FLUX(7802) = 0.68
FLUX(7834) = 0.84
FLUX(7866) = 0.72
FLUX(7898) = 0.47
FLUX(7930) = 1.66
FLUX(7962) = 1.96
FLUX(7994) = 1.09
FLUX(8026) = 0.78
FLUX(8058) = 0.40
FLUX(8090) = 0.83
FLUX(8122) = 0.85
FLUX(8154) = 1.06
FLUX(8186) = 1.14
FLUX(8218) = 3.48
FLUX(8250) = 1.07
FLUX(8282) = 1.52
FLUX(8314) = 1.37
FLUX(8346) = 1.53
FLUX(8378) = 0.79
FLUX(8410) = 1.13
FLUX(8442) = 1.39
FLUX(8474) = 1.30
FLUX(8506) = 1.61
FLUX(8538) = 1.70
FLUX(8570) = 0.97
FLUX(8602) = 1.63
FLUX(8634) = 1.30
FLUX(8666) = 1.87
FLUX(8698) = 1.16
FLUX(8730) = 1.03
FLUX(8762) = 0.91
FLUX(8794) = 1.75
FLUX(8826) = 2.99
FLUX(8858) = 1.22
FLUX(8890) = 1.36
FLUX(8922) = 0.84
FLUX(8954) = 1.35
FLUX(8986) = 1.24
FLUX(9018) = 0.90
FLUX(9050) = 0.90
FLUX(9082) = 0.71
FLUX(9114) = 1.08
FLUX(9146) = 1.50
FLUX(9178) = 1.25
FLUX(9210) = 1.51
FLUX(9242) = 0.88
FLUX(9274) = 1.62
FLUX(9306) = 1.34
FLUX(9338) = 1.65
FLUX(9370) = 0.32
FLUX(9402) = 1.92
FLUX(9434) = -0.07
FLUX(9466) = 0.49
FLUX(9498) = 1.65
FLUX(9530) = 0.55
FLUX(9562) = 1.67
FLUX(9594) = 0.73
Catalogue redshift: 1.20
